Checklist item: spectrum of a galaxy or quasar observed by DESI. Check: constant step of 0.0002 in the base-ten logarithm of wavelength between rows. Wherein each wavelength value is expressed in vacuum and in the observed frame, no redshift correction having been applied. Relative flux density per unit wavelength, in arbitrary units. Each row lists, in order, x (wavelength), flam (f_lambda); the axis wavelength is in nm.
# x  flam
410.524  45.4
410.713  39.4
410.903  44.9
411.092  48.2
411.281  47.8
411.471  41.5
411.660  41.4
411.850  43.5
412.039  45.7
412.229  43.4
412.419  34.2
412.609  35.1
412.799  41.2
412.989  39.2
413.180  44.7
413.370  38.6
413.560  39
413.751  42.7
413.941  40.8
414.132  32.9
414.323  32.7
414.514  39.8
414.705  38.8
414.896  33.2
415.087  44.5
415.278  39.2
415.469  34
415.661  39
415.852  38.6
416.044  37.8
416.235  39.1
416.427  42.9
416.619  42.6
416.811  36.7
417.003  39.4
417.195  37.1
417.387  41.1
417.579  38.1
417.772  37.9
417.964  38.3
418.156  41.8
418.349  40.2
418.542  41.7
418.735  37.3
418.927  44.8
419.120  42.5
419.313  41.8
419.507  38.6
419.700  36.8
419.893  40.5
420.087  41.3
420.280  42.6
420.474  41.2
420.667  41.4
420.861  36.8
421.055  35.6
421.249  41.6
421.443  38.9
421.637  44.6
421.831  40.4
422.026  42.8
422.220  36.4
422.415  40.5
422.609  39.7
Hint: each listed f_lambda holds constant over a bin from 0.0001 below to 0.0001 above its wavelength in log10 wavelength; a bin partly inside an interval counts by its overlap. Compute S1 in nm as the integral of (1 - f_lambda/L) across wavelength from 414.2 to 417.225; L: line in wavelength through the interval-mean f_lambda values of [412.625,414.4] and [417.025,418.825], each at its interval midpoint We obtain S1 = 0.053 nm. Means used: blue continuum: 39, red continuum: 39.3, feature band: 38.4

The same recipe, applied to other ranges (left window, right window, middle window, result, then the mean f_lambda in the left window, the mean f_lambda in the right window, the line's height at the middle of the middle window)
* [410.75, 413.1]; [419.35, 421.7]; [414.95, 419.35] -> 0.11 nm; 42.1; 40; 40.8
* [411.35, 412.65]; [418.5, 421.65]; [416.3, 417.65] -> 0.03 nm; 41.1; 40.3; 40.6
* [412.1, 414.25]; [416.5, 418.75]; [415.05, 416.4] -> 0.02 nm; 39.3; 39.5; 39.4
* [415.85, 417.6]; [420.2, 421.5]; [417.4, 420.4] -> -0.06 nm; 39.4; 39.7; 39.6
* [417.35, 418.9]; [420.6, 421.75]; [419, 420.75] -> -0.05 nm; 39.7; 39.8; 39.8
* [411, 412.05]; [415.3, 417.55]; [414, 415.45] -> 0.13 nm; 44.6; 38.9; 40.9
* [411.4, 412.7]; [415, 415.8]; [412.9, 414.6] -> 0.04 nm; 40.7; 39.1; 39.9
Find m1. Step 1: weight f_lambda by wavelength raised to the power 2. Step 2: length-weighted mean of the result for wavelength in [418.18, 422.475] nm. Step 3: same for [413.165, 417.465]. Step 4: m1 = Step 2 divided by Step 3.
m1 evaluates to 1.07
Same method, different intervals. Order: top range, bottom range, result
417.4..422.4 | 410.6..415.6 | 1.03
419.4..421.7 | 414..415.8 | 1.10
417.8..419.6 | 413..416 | 1.08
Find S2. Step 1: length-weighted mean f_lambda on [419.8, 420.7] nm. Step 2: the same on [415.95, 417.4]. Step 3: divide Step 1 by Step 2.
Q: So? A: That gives 1.05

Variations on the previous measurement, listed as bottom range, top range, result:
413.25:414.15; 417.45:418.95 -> 1.01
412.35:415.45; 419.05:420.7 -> 1.06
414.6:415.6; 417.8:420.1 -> 1.06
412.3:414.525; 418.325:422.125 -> 1.06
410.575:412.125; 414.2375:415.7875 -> 0.86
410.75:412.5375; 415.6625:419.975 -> 0.92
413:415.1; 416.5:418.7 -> 1.02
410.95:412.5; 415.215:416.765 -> 0.90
